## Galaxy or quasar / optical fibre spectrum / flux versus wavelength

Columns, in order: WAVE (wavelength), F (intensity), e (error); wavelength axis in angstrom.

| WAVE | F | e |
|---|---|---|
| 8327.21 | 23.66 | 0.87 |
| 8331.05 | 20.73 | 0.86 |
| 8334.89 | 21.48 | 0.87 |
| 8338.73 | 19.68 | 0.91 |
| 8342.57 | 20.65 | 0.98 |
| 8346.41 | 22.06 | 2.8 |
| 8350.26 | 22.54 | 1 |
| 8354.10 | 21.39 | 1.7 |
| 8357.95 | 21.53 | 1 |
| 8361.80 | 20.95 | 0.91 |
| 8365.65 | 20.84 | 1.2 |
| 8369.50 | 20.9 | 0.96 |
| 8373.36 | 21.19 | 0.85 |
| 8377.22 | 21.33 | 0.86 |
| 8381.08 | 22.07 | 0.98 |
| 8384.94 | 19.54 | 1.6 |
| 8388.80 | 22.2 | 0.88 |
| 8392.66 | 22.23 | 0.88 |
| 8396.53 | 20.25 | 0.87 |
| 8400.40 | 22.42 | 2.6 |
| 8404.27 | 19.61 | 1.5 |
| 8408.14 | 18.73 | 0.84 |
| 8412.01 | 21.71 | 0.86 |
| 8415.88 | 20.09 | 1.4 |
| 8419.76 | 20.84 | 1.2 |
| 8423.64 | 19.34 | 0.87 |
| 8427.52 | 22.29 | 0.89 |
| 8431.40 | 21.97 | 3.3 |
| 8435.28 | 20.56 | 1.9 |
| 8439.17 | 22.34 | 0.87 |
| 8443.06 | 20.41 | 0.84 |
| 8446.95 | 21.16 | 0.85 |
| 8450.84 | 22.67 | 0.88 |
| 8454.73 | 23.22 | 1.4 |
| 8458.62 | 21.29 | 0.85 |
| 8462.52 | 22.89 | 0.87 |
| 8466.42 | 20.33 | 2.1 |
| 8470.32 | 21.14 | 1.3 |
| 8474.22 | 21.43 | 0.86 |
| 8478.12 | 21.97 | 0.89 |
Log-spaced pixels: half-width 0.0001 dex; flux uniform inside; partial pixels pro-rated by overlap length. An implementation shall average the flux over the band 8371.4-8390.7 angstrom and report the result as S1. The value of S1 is 21.3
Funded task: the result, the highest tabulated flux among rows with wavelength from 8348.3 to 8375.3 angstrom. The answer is 22.54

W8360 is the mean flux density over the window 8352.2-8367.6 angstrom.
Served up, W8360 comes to 21.2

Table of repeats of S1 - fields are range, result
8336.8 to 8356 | 21.3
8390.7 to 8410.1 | 20.7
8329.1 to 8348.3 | 20.9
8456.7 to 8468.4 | 21.5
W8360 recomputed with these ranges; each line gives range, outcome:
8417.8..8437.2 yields 21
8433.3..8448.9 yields 21.1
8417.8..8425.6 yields 20.1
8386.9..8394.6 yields 22.2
